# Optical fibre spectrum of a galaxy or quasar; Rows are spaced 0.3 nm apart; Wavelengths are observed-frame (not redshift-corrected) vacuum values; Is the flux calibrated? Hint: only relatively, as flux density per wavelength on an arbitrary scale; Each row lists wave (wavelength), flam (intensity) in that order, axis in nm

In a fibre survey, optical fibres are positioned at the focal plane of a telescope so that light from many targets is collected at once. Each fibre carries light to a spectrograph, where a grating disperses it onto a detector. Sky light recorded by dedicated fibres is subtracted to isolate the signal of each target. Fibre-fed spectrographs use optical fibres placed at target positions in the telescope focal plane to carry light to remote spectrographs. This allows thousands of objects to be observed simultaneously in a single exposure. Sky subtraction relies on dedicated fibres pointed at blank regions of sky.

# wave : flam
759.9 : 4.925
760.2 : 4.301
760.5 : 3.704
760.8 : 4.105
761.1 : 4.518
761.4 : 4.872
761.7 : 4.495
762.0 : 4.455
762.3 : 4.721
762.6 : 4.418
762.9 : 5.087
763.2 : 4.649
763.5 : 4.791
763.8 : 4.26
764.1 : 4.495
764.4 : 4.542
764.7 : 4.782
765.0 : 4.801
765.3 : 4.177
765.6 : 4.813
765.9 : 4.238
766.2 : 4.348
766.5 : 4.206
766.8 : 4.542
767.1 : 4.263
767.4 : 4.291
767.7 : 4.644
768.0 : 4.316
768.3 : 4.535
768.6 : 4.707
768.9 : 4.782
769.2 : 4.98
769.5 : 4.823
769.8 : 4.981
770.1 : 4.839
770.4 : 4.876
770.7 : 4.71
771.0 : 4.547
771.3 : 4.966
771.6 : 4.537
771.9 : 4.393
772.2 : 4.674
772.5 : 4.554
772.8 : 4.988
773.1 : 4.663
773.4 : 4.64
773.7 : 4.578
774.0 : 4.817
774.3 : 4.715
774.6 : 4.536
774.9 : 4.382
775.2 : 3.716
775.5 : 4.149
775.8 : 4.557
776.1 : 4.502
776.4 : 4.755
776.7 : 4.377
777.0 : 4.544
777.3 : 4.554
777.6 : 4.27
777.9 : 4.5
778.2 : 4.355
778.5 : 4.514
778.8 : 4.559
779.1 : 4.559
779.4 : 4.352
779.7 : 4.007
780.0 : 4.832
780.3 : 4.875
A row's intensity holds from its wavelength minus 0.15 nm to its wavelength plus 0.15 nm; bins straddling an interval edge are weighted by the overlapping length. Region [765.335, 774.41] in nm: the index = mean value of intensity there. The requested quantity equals 4.63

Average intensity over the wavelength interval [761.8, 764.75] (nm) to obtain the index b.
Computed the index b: 4.61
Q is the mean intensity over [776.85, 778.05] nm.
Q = 4.47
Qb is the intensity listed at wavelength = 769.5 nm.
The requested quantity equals 4.823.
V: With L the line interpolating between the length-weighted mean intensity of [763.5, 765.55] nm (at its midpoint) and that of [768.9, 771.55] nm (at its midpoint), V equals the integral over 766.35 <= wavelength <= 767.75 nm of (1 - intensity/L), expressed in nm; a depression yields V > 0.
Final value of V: 0.09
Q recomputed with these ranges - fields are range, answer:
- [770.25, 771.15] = 4.71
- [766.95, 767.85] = 4.4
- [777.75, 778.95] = 4.48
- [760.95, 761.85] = 4.63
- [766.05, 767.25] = 4.34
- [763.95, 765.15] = 4.66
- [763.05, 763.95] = 4.57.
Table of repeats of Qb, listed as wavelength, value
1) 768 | 4.316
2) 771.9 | 4.393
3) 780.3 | 4.875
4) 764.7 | 4.782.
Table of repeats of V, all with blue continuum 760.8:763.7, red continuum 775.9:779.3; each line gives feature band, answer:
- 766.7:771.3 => -0.10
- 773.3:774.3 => -0.03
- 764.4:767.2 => 0.08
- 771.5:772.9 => -0.02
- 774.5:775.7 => 0.09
